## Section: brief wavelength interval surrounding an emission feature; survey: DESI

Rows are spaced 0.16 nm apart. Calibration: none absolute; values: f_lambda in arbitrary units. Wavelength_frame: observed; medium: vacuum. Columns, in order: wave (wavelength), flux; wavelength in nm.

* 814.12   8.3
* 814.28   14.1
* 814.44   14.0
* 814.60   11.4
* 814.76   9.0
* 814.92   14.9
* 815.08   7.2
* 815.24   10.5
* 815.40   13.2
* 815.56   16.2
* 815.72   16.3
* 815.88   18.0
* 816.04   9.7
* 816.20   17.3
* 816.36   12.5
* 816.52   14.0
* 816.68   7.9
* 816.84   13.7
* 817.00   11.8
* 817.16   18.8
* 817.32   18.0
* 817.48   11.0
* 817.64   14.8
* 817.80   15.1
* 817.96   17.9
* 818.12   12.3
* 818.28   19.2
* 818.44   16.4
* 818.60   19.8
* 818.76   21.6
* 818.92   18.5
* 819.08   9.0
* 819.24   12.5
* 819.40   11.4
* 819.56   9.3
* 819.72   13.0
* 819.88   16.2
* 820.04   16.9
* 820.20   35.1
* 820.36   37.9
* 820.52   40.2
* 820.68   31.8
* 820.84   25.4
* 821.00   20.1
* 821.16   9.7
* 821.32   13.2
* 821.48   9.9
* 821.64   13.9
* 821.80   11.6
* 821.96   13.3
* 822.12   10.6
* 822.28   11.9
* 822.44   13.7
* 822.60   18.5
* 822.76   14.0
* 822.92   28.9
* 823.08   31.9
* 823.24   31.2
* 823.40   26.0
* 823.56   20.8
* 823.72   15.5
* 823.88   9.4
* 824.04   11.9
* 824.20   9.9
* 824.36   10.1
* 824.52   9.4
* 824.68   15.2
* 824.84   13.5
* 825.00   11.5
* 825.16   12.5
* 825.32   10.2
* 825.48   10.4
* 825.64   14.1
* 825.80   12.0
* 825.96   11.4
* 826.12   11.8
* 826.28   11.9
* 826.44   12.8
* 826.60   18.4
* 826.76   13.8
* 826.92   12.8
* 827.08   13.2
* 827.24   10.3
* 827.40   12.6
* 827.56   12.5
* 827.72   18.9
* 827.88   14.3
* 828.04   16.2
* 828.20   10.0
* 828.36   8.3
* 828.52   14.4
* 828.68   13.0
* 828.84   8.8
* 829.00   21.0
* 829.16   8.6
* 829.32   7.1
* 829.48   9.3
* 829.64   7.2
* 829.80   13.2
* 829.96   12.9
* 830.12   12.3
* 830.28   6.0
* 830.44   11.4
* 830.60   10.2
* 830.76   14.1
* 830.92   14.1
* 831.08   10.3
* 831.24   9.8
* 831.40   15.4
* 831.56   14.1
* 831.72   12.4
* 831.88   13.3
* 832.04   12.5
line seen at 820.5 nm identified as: H-alpha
